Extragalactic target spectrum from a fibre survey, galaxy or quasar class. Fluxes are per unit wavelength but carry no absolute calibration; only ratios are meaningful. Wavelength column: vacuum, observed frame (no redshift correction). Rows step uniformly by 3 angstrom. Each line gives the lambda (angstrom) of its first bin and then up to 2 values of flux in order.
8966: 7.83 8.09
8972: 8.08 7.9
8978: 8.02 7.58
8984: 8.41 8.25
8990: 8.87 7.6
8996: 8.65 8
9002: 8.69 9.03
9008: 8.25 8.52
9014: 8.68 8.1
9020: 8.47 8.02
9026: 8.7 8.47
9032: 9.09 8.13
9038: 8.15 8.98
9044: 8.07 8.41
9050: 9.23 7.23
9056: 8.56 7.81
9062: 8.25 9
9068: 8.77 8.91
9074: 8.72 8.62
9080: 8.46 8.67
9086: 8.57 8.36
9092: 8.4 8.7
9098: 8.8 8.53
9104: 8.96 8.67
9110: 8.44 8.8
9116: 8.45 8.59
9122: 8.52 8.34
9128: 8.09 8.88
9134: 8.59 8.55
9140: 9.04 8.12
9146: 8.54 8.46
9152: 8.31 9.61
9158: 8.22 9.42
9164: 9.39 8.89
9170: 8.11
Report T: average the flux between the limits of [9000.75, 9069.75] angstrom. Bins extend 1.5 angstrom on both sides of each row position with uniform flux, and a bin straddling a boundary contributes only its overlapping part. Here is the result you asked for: 8.46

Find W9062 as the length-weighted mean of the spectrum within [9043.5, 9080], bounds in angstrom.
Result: 8.48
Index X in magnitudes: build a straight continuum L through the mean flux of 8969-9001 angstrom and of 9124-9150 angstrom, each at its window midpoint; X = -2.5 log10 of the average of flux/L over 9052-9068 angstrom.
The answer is 0.009 mag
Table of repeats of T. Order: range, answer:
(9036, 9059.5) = 8.32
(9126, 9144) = 8.55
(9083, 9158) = 8.59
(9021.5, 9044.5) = 8.47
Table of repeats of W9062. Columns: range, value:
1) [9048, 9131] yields 8.54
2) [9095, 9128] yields 8.59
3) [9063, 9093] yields 8.65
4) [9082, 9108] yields 8.63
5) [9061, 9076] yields 8.74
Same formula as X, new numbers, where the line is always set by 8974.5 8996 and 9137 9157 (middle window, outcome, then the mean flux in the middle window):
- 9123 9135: 0.016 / 8.47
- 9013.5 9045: -0.021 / 8.44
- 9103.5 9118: -0.013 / 8.64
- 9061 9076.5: -0.042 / 8.74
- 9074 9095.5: -0.011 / 8.55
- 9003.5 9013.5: -0.051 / 8.61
